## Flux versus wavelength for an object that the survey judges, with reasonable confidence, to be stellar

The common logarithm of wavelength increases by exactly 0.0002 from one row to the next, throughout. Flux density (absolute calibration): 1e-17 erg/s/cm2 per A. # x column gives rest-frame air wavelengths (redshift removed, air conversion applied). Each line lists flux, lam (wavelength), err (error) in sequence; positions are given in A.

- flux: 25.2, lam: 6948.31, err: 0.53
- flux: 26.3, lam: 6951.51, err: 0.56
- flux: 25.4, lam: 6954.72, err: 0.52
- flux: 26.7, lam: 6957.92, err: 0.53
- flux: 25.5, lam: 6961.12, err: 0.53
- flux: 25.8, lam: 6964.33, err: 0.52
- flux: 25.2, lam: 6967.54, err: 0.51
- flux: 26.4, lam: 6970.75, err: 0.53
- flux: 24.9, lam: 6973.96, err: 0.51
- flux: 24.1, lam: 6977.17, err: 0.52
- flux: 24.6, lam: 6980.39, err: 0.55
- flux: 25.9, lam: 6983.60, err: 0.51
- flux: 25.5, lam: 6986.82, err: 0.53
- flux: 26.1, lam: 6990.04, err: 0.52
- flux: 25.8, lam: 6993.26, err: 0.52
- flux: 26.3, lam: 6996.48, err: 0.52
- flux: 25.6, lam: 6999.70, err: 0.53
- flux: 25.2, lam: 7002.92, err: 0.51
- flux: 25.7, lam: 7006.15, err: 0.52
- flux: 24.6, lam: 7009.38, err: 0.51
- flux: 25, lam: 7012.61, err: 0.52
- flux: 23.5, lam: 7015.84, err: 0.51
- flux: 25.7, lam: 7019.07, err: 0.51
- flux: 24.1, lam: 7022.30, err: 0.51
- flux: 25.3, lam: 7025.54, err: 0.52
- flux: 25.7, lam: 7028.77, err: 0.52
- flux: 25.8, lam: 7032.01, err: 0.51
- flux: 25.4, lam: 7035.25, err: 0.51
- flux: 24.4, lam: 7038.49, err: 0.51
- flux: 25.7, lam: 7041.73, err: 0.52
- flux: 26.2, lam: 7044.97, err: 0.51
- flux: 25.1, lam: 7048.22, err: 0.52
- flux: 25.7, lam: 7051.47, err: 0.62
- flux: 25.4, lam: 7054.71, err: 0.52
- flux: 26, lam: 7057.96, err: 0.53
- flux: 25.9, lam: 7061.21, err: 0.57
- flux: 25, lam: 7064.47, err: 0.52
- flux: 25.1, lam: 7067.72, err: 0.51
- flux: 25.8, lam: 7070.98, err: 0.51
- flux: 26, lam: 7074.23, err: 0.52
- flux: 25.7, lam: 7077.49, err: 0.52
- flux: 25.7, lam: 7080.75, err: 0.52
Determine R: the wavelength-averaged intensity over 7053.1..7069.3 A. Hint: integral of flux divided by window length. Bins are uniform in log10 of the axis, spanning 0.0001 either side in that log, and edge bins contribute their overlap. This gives 25.5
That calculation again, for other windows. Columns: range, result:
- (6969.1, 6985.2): 25.2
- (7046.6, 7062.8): 25.6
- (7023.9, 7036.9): 25.5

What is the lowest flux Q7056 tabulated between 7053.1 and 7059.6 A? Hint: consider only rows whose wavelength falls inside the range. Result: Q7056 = 25.4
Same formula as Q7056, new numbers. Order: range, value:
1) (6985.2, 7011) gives 24.6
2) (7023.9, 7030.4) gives 25.3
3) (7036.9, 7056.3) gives 24.4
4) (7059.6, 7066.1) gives 25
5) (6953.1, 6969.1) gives 25.2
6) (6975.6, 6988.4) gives 24.1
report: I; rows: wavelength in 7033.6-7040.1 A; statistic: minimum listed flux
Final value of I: 24.4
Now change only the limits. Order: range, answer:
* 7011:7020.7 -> 23.5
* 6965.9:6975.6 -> 24.9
